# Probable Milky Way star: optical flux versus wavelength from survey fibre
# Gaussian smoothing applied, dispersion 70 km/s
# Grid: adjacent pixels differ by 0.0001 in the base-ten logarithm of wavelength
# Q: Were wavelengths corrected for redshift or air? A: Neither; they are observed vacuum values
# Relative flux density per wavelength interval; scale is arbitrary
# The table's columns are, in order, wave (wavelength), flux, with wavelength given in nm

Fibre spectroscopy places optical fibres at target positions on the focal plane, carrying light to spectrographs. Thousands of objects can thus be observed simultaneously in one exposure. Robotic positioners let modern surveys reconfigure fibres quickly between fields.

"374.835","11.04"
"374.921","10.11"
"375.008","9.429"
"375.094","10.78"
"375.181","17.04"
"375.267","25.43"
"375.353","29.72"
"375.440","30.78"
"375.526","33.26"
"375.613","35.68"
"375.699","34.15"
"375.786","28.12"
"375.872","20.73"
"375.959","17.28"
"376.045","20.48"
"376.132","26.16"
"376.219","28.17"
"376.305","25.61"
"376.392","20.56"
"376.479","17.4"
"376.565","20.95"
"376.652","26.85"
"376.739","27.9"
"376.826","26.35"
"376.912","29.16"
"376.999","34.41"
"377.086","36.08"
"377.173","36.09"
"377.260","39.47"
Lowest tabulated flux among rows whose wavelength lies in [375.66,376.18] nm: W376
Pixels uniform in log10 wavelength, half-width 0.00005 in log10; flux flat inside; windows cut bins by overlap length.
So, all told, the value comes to 17.28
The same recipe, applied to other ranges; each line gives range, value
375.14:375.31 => 17.04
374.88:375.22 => 9.429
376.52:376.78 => 20.95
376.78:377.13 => 26.35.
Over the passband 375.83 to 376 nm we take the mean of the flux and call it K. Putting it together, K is 19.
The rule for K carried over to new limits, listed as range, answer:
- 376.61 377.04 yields 28.9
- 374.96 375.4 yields 18.5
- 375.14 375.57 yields 27.3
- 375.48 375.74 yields 34.4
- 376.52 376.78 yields 25.2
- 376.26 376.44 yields 23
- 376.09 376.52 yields 23.6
